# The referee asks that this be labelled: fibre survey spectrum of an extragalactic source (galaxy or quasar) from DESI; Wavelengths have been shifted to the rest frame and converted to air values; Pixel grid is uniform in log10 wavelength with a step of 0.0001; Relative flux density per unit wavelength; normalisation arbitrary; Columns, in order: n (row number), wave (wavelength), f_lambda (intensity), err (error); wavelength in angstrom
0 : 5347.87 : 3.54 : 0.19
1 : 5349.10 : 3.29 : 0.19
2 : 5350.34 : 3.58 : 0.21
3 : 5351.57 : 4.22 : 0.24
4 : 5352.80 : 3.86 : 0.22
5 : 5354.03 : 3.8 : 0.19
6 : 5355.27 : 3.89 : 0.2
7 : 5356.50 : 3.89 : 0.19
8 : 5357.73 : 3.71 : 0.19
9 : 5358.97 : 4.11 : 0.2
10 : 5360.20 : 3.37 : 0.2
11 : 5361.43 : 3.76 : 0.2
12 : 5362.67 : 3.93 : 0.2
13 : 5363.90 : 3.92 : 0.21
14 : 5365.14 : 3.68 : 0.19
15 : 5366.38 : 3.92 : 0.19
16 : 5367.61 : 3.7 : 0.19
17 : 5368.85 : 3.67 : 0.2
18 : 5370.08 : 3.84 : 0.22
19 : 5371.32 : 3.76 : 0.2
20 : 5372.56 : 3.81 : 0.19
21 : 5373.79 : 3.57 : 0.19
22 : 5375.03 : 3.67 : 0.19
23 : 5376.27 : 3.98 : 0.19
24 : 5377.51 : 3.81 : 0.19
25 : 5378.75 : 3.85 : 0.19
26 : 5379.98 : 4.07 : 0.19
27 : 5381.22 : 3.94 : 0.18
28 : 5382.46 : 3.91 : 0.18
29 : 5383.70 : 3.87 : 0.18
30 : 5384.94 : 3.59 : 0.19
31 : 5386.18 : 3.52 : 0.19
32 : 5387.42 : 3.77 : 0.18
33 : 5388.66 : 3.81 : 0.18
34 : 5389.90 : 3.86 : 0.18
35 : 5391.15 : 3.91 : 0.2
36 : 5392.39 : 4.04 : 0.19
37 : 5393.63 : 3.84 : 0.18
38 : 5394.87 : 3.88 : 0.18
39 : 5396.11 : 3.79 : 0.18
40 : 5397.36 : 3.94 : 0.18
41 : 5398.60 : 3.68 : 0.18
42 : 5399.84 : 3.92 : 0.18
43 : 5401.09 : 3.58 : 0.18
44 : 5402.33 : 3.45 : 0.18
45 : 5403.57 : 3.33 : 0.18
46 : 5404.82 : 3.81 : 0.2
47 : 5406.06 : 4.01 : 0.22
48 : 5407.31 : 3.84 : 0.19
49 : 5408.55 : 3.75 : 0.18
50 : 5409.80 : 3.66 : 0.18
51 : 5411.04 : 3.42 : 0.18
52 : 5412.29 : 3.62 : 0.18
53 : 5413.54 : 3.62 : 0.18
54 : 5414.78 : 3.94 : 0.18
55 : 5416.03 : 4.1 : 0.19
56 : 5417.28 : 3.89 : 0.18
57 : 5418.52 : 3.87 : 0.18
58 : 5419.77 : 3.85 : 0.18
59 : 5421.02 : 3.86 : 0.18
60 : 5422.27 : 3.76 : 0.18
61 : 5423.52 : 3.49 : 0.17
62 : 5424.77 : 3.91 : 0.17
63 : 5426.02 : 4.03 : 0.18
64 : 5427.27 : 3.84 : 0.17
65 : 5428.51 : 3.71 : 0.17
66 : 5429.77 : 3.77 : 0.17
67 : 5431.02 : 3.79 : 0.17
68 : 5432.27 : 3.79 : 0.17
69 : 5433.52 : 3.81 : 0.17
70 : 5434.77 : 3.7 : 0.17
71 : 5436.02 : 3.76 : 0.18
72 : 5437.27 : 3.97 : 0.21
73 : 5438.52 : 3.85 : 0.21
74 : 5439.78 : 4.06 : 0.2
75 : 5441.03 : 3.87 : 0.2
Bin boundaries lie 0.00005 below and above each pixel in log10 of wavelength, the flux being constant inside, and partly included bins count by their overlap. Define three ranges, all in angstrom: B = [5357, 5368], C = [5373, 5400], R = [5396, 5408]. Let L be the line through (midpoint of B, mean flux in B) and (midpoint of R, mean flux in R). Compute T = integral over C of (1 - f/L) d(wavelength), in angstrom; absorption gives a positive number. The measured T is -0.5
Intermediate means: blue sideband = 3.79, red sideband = 3.73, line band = 3.83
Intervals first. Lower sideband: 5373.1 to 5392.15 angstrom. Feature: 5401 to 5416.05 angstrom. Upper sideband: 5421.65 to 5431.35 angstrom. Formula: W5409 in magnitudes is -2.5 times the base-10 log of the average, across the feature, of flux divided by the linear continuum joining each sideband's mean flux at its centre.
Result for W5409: 0.03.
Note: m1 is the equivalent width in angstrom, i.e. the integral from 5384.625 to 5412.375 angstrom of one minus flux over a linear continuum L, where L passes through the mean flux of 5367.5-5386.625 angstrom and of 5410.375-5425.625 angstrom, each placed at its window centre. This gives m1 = 0.3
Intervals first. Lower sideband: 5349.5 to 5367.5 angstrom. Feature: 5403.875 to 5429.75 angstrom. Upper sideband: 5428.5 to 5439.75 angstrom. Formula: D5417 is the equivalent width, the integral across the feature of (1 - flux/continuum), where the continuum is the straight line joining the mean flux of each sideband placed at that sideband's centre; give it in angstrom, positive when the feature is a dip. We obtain 0.1 angstrom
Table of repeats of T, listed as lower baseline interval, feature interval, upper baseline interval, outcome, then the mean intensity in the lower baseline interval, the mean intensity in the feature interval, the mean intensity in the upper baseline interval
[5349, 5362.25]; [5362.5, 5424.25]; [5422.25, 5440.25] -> 0.3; 3.79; 3.78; 3.82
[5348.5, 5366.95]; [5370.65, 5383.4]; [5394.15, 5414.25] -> -0.3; 3.79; 3.84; 3.71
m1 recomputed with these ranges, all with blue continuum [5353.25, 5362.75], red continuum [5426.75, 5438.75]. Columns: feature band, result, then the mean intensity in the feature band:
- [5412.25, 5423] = -0.1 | 3.84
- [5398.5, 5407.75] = 0.2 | 3.7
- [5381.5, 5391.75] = 0.0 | 3.78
